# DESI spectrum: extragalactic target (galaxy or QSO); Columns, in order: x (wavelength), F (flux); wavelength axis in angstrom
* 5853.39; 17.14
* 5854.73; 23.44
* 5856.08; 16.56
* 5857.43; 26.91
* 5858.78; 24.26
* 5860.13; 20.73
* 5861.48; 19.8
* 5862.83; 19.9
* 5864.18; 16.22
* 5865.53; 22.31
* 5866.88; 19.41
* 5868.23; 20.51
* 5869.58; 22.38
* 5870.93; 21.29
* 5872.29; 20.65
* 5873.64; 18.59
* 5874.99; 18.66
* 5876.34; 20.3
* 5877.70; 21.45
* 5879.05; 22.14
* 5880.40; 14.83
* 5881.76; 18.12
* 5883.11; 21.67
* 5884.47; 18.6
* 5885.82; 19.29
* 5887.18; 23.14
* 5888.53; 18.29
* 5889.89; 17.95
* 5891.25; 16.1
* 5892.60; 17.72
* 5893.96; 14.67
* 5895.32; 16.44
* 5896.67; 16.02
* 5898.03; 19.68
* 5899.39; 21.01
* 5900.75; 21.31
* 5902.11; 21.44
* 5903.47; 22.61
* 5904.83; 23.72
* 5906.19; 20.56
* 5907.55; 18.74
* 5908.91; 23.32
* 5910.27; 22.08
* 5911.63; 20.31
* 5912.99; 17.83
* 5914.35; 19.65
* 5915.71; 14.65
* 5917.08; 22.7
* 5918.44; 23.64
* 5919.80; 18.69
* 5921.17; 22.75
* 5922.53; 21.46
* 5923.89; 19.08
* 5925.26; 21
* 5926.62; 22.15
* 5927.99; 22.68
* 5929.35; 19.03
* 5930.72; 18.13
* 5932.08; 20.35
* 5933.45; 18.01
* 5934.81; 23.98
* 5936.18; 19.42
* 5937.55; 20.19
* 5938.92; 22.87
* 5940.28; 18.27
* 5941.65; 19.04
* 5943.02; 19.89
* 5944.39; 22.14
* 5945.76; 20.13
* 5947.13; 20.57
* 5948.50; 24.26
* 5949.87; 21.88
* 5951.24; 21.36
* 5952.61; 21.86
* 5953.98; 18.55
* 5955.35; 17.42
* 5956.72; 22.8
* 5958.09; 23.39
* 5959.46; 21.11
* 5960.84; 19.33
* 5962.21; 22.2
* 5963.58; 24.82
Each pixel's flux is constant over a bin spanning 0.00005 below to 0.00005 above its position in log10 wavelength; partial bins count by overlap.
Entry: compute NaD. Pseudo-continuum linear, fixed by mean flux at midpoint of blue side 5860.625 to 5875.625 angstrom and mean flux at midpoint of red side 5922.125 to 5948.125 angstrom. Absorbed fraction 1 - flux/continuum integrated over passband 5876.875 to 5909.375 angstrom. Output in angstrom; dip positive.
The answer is 1.06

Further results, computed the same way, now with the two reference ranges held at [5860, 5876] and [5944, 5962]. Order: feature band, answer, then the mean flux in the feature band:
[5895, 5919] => 0.2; 20.4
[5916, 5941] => 0.1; 20.7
